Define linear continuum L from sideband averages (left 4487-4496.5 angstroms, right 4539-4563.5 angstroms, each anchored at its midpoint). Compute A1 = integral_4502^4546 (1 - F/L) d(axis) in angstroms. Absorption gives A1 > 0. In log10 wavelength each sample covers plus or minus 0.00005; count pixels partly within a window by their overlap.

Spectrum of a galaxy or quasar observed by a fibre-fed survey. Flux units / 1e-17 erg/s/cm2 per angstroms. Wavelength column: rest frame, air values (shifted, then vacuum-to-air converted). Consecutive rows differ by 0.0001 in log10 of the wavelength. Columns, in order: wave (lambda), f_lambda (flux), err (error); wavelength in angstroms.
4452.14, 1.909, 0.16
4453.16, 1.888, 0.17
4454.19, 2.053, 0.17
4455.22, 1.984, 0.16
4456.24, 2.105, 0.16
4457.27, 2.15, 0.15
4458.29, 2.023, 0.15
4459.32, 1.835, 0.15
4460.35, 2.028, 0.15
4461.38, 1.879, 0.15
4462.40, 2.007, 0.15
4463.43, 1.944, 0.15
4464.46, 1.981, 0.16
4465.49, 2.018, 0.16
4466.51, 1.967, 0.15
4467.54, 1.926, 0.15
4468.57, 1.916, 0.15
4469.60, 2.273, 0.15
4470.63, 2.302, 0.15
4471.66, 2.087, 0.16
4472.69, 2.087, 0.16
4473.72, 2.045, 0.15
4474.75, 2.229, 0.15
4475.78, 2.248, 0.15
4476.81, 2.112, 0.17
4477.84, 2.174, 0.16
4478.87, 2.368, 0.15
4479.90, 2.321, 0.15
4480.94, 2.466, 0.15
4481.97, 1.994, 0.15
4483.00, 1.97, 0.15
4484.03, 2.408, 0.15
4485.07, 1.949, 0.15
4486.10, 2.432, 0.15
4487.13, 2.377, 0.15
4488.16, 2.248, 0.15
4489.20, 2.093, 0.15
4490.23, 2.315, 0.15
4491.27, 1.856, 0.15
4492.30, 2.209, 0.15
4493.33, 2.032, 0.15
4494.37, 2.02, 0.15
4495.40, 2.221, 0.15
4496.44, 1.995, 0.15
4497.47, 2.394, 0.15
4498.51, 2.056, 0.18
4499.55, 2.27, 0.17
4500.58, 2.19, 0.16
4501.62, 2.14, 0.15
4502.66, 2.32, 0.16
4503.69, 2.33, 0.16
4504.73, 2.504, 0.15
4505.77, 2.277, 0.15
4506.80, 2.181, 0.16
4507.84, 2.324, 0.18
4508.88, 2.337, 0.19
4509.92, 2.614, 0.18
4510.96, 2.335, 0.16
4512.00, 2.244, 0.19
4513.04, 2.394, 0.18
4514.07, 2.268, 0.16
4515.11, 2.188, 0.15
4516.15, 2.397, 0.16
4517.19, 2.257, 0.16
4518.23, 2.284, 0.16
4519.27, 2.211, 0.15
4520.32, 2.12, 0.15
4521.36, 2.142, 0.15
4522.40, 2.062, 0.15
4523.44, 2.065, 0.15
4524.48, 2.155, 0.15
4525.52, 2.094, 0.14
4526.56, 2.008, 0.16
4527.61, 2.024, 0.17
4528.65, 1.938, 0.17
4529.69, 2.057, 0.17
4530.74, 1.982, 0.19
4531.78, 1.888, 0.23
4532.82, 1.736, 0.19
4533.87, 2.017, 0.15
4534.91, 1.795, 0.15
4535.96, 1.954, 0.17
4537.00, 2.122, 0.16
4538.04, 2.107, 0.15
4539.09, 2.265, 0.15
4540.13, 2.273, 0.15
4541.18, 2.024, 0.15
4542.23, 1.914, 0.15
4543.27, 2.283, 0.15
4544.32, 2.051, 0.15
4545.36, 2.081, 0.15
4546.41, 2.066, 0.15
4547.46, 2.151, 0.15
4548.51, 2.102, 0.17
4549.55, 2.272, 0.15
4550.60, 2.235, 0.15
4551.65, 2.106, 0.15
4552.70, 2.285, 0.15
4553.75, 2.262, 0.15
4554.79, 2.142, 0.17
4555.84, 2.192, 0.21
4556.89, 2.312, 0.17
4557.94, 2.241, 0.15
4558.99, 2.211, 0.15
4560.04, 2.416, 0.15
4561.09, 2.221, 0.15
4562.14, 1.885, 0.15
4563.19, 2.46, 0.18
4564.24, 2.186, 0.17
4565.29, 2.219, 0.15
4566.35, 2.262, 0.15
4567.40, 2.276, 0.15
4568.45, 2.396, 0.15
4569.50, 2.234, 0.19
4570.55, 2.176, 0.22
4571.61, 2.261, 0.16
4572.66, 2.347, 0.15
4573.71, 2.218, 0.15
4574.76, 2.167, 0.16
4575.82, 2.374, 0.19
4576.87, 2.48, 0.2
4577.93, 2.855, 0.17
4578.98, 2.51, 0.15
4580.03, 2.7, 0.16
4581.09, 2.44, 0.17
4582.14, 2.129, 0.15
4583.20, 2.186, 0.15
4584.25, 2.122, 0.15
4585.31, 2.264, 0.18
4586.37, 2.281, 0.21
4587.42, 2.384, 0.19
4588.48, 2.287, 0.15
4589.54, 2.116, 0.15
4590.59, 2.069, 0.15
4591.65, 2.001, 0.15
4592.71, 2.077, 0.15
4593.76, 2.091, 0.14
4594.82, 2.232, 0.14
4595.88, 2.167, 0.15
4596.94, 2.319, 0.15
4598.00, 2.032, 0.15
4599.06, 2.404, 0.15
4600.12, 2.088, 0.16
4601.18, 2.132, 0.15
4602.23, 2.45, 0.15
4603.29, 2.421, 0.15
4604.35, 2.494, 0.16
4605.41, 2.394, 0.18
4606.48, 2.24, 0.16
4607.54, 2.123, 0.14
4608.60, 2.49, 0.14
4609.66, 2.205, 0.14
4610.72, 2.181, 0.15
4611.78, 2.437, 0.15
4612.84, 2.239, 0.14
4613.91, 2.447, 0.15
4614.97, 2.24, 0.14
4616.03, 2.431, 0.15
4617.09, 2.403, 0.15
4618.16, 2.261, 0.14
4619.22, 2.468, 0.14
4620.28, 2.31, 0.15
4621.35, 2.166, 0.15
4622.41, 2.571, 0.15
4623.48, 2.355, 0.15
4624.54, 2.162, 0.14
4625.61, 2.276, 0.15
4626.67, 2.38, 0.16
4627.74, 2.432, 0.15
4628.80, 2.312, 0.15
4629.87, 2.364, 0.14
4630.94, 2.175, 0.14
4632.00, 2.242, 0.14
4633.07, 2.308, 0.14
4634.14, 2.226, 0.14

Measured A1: 0.0 angstroms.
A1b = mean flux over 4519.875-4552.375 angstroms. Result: 2.07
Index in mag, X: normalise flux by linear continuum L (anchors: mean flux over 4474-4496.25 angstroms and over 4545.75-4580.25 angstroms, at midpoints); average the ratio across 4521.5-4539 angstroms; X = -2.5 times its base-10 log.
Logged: 0.12 mag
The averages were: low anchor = 2.19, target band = 2.01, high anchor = 2.28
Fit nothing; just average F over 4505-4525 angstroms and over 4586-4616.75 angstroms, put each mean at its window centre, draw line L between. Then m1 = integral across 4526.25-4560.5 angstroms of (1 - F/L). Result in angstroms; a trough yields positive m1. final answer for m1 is 2.3 angstroms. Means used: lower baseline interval 2.26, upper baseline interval 2.26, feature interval 2.11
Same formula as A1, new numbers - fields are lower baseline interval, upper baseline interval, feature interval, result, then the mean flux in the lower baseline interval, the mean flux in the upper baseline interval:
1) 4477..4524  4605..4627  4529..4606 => 2.5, 2.23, 2.32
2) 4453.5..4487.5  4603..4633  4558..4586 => -0.6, 2.11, 2.33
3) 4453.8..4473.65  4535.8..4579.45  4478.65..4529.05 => -2.3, 2.03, 2.23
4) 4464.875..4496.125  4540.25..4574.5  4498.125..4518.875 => -1.2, 2.15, 2.2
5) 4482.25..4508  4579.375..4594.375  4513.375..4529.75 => 0.5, 2.2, 2.23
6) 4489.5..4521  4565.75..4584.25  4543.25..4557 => 0.8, 2.24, 2.35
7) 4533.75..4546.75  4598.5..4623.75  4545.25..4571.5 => -0.9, 2.08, 2.33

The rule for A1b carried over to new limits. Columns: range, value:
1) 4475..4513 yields 2.23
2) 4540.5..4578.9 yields 2.24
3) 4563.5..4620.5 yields 2.29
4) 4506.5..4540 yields 2.14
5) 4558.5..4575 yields 2.25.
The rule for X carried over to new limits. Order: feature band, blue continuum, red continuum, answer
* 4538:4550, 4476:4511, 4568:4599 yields 0.06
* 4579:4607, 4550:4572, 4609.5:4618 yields 0.02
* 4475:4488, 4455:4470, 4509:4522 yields -0.07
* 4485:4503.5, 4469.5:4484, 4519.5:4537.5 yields -0.02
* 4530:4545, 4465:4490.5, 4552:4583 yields 0.12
